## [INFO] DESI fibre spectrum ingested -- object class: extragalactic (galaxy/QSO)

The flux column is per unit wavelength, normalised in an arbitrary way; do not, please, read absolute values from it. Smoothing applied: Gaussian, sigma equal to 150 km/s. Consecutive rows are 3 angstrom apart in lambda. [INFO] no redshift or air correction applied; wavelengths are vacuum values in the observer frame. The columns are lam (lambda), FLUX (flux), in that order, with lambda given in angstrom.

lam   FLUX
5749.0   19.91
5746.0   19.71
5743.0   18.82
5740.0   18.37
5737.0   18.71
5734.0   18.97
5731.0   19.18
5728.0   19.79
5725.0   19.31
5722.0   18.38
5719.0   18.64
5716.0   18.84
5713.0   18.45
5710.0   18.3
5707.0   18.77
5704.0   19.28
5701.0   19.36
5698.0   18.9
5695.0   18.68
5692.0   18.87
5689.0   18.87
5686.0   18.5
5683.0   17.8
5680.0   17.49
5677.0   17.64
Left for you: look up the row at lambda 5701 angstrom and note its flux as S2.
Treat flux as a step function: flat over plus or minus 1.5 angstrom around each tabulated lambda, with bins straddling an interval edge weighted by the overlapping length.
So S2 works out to 19.36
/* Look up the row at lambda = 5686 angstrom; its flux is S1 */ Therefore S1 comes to 18.5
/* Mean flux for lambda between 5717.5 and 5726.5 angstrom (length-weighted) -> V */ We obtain 18.8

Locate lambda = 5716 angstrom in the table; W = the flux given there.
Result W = 18.84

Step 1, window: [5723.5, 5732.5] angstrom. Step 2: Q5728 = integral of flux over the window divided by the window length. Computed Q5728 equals 19.4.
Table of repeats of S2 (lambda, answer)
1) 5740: 18.37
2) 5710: 18.3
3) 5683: 17.8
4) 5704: 19.28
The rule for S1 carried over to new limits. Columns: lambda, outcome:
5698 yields 18.9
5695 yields 18.68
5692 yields 18.87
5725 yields 19.31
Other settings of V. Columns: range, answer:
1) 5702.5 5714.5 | 18.7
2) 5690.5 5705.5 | 19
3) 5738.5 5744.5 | 18.6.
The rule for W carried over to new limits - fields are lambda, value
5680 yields 17.49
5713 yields 18.45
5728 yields 19.79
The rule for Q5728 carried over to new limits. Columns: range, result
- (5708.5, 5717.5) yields 18.5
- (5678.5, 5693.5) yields 18.3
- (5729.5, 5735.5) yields 19.1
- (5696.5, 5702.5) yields 19.1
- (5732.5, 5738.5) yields 18.8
